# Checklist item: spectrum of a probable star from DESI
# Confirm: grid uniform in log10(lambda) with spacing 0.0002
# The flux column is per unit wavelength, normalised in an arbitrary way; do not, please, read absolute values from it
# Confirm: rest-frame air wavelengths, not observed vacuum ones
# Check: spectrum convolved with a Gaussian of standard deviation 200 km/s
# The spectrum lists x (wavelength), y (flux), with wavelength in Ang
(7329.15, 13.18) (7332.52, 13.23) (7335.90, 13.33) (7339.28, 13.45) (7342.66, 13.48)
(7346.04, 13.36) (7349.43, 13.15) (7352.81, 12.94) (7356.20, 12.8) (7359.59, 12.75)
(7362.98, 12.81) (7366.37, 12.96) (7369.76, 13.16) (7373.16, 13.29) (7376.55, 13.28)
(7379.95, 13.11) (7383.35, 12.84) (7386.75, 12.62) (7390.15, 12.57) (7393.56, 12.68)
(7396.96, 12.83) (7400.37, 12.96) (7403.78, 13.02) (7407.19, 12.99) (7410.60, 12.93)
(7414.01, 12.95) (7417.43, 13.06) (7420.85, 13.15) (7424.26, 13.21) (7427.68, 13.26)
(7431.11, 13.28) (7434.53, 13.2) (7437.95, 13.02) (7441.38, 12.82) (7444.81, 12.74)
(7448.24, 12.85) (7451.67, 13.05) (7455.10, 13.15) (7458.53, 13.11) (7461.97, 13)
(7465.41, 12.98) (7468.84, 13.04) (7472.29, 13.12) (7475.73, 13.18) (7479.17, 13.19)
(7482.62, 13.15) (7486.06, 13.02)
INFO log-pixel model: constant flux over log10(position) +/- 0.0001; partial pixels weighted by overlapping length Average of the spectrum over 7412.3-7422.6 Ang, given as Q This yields 13.1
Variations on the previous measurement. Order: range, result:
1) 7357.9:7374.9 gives 13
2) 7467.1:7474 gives 13.1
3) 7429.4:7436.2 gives 13.2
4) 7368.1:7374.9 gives 13.2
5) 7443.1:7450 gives 12.8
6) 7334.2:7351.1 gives 13.3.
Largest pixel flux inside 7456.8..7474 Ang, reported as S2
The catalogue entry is 13.12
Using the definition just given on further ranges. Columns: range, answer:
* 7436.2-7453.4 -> 13.05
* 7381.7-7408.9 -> 13.02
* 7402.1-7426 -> 13.21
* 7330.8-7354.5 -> 13.48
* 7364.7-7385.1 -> 13.29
